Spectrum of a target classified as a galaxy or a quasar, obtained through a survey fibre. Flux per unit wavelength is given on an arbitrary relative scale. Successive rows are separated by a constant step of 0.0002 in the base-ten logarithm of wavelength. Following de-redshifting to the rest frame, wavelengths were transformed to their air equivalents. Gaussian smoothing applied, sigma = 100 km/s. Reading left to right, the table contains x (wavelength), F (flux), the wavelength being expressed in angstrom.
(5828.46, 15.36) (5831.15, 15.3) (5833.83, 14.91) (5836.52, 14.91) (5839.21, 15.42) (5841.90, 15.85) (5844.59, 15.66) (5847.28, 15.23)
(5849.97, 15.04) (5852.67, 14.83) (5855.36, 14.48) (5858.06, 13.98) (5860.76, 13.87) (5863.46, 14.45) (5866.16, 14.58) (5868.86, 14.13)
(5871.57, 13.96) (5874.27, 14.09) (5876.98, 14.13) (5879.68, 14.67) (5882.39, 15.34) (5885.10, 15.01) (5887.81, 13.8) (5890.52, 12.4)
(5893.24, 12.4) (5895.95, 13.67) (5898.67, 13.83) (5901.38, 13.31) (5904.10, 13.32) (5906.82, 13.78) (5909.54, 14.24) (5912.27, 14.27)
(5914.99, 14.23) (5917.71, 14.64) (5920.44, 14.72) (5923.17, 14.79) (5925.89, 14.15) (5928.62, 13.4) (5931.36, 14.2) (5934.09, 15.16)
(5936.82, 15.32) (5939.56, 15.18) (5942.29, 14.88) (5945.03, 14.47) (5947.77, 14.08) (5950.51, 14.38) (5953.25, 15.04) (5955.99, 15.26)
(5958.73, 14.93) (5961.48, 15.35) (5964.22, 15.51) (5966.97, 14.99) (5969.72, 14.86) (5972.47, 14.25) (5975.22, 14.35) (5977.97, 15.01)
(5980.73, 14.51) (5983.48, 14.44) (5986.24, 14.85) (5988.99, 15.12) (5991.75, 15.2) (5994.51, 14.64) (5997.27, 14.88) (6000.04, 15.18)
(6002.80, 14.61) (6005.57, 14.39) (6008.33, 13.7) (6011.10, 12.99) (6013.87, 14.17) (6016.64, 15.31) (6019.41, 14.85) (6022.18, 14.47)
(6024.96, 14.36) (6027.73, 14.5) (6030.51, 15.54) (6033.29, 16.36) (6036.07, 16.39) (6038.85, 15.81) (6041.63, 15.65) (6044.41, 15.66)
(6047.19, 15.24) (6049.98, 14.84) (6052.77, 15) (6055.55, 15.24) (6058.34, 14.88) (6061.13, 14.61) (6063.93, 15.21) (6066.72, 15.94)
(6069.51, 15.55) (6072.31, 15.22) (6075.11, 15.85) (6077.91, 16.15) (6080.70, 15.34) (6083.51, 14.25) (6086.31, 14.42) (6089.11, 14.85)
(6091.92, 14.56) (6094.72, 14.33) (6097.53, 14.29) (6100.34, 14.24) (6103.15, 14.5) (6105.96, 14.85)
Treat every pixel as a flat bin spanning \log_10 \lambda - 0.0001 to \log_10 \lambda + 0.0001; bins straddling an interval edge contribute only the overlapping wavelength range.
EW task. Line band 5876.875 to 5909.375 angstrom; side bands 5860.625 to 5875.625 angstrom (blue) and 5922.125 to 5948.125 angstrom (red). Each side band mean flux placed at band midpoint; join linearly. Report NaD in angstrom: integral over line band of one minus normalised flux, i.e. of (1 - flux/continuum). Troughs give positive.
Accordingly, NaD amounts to 1.2 angstrom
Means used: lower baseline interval 14.2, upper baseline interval 14.6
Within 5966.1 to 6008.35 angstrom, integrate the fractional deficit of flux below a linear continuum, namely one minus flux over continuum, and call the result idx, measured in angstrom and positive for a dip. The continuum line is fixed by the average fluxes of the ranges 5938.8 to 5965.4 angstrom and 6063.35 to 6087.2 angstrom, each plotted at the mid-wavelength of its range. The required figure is 0.89 angstrom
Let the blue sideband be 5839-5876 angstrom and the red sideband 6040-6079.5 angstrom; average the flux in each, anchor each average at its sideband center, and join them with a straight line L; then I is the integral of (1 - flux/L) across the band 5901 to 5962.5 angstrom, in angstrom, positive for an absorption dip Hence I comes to 1.7 angstrom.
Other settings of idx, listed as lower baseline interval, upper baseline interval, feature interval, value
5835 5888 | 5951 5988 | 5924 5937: 0.4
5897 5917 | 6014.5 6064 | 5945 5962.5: -0.6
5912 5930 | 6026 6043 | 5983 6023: 1.9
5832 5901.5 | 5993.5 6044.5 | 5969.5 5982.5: 0.2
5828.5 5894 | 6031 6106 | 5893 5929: 1.8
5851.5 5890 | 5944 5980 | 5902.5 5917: 0.5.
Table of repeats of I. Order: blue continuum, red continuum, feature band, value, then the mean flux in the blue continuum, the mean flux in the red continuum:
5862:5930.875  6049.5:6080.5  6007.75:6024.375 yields 0.76 angstrom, 14.1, 15.3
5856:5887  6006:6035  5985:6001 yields -0.42 angstrom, 14.4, 14.6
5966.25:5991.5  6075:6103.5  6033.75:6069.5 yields -1.59 angstrom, 14.7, 14.8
